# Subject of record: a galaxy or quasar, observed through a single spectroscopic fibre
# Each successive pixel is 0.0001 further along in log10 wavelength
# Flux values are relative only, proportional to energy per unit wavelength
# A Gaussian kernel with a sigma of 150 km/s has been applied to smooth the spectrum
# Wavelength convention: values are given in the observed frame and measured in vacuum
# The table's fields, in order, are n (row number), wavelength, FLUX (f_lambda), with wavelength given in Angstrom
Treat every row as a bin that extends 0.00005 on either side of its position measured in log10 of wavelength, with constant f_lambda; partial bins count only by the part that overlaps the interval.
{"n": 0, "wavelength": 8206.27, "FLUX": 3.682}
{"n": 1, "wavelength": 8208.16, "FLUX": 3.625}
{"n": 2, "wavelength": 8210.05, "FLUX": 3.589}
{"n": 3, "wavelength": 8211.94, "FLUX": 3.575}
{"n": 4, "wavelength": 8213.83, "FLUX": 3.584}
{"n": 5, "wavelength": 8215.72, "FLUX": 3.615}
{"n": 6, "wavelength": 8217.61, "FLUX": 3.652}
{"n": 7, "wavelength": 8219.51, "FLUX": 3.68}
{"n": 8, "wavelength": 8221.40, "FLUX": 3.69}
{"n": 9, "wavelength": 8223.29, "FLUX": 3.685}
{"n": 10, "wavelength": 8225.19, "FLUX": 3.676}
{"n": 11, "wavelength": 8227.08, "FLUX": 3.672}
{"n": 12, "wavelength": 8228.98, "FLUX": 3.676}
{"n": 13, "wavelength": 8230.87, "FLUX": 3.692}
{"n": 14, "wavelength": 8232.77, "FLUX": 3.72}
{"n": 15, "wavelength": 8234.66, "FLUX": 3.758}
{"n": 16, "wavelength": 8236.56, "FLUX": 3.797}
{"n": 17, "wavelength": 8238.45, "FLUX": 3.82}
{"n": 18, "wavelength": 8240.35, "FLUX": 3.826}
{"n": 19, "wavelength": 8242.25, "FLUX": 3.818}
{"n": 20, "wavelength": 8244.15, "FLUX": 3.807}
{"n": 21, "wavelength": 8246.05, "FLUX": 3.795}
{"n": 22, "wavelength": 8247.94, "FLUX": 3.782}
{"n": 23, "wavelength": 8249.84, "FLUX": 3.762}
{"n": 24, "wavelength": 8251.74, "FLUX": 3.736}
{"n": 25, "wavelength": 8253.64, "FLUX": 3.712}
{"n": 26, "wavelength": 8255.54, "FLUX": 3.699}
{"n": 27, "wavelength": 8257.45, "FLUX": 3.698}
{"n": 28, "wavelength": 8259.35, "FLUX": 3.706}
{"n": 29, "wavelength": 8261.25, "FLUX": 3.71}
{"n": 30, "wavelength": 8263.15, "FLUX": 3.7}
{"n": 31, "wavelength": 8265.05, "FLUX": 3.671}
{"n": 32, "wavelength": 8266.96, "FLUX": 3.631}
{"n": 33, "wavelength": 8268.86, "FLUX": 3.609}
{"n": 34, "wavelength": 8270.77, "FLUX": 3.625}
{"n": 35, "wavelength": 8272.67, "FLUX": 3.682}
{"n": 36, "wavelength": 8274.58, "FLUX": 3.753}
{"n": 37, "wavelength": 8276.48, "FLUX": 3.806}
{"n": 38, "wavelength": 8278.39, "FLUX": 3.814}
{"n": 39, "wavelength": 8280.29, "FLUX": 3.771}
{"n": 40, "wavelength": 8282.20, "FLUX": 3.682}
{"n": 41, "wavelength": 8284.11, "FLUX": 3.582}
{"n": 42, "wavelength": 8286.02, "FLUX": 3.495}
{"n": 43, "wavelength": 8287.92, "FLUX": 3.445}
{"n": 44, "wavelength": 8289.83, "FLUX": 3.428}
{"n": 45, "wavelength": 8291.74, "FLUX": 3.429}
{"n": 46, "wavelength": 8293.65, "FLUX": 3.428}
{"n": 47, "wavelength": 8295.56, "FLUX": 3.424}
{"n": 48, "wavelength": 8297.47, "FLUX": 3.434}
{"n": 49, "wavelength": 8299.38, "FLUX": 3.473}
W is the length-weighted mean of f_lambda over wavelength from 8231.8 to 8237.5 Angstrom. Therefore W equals 3.76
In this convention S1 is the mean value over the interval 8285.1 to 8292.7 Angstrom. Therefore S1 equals 3.45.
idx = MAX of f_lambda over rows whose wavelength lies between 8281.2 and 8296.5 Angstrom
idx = 3.682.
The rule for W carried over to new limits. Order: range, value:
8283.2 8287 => 3.54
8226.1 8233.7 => 3.69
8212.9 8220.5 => 3.63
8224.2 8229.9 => 3.67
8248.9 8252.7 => 3.75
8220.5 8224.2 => 3.69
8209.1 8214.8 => 3.59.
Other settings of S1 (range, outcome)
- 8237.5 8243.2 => 3.82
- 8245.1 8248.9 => 3.8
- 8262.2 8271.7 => 3.65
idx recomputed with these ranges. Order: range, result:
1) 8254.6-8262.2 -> 3.71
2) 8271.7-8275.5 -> 3.753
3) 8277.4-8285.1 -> 3.814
